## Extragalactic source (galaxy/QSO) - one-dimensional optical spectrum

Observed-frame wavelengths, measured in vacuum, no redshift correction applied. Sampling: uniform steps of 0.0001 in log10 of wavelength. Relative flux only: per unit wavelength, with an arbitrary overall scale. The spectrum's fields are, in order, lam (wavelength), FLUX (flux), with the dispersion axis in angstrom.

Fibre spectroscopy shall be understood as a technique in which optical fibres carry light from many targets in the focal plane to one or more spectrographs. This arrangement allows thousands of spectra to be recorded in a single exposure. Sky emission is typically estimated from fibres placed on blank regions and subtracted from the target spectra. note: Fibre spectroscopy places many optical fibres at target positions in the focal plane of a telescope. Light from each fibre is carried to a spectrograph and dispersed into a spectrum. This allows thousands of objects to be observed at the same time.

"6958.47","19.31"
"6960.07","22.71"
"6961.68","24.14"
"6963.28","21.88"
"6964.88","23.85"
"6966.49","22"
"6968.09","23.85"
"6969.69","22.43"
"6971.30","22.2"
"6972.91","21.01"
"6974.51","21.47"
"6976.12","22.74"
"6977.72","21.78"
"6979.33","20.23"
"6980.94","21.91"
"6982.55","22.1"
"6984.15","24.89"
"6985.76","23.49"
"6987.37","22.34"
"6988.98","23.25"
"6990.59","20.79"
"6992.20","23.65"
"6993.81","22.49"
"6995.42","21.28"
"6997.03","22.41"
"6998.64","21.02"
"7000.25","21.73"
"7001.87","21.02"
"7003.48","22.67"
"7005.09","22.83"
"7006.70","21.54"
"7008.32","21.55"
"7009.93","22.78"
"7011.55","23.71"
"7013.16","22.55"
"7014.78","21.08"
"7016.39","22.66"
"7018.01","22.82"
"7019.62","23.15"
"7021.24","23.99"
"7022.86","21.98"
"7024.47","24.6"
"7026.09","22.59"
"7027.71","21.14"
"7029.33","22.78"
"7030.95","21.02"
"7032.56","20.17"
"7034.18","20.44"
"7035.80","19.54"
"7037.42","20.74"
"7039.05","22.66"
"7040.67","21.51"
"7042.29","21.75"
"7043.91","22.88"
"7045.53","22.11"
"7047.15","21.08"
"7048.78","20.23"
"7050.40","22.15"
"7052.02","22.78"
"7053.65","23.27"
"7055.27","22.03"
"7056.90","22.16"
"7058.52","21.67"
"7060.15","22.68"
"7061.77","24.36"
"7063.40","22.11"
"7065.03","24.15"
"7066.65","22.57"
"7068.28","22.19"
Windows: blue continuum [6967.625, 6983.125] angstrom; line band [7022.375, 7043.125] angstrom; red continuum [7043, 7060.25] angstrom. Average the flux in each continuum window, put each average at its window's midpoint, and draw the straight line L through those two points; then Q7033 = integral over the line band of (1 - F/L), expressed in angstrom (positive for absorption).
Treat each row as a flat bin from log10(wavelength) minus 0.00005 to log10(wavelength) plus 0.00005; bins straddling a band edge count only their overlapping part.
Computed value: 0.4 angstrom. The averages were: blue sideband 21.9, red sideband 22.1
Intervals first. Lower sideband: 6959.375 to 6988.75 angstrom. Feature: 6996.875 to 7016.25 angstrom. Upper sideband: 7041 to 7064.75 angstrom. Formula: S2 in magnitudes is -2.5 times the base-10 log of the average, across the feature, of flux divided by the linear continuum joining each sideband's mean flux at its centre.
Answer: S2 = 0.02 mag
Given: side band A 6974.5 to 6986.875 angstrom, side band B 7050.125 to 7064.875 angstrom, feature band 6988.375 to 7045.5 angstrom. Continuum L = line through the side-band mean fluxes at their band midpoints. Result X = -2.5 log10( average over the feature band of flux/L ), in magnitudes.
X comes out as 0.02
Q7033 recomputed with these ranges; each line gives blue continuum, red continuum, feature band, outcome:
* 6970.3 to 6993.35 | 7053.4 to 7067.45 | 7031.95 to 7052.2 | 1.2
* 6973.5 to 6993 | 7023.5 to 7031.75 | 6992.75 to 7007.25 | 0.3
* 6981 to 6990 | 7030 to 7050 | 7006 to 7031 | -0.7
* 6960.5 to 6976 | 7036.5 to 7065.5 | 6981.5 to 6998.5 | -0.1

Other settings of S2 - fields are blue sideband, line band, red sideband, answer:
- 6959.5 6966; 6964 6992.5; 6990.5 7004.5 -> 0.008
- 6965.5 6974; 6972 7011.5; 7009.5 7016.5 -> 0.013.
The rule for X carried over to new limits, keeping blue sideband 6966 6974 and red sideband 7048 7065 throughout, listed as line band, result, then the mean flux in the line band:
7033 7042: 0.07 mag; 21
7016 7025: -0.04 mag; 23.2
